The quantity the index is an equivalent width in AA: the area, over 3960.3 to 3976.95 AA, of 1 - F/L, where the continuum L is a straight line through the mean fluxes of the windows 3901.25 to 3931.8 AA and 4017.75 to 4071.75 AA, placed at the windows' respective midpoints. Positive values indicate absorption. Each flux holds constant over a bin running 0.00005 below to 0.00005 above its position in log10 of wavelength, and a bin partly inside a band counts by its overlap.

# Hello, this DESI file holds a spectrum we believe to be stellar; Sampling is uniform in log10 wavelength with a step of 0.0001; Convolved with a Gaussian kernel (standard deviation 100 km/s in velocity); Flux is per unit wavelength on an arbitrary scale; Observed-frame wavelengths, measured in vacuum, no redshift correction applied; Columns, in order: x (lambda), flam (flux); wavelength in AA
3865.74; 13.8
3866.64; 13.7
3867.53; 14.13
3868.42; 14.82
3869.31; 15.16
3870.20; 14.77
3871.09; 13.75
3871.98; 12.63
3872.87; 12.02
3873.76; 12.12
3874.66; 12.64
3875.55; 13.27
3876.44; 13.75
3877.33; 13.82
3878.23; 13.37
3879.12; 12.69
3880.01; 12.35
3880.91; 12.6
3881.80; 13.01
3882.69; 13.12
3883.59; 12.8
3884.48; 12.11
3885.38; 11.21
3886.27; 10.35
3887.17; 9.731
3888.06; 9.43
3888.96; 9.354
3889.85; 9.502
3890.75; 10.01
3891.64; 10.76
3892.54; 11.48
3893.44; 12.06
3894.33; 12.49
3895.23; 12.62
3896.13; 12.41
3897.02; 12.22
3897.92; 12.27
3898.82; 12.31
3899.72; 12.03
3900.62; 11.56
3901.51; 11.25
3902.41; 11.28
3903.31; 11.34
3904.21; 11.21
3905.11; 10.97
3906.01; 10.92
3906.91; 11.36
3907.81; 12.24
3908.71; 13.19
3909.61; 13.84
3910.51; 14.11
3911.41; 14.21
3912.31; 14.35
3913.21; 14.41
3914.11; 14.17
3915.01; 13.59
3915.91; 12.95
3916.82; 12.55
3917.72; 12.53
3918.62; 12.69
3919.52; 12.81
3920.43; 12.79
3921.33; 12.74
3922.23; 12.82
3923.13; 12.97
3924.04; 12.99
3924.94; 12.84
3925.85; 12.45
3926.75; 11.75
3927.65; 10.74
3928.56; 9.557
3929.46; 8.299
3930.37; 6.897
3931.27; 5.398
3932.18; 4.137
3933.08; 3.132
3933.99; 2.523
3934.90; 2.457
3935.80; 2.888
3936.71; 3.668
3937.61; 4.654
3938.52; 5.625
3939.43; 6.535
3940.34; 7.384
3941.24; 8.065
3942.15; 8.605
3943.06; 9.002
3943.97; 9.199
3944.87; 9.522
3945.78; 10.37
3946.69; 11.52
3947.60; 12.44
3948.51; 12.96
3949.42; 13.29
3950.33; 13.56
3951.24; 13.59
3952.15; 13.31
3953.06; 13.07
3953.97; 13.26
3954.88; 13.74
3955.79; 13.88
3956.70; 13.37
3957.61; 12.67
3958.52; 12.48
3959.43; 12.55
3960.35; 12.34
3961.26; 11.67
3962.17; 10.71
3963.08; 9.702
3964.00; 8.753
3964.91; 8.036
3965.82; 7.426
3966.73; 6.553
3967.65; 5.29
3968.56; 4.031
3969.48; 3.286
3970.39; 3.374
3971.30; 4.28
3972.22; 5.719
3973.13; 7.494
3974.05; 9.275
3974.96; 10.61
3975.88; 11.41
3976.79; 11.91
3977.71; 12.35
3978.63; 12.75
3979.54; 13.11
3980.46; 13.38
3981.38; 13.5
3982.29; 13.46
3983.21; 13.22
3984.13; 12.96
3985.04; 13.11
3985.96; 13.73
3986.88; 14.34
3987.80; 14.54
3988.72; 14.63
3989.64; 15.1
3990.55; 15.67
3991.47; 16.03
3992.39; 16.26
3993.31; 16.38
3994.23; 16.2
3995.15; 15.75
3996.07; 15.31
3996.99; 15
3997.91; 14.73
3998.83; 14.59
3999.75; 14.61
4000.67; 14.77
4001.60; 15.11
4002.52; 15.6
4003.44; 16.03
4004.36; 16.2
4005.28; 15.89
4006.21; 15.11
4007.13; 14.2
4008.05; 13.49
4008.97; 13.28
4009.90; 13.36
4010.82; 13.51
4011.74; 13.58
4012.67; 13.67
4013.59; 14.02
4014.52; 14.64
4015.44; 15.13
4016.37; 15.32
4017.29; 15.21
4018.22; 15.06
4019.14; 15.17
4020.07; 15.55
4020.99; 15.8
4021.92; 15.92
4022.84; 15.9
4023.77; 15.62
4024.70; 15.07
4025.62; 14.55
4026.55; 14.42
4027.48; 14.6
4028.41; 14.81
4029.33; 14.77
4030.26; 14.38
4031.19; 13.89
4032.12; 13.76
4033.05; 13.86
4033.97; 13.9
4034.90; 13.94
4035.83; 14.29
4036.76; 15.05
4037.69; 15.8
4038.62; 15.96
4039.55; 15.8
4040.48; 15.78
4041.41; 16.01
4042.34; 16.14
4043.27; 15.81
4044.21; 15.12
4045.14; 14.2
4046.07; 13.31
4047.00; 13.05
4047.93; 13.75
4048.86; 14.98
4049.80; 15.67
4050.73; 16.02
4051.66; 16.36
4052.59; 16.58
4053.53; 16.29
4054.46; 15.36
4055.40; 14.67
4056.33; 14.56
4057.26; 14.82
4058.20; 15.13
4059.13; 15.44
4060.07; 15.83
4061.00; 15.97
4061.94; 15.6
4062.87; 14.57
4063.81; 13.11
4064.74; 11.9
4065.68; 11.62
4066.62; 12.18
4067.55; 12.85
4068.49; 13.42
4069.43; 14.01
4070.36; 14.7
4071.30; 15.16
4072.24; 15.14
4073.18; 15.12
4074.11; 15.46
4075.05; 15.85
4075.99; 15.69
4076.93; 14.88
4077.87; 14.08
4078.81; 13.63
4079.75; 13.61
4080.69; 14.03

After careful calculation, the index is 6.73 AA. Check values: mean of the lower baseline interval 12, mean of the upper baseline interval 14.8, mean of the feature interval 7.82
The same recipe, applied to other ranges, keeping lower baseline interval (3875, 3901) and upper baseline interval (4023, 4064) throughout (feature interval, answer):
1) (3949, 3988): 7.39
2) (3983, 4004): -1.46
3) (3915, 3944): 8.55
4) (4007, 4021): 0.00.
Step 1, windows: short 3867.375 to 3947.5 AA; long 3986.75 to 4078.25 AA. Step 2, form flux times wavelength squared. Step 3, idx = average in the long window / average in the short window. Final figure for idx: 1.4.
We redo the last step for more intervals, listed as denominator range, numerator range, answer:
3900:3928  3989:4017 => 1.24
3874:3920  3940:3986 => 0.90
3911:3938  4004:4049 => 1.55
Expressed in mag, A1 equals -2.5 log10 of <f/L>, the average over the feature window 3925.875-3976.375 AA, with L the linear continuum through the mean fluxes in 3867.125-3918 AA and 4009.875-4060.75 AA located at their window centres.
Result 0.452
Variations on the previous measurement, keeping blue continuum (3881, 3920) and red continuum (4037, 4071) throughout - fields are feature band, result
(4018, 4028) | -0.07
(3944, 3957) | 0.03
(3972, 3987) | 0.13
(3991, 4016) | -0.08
